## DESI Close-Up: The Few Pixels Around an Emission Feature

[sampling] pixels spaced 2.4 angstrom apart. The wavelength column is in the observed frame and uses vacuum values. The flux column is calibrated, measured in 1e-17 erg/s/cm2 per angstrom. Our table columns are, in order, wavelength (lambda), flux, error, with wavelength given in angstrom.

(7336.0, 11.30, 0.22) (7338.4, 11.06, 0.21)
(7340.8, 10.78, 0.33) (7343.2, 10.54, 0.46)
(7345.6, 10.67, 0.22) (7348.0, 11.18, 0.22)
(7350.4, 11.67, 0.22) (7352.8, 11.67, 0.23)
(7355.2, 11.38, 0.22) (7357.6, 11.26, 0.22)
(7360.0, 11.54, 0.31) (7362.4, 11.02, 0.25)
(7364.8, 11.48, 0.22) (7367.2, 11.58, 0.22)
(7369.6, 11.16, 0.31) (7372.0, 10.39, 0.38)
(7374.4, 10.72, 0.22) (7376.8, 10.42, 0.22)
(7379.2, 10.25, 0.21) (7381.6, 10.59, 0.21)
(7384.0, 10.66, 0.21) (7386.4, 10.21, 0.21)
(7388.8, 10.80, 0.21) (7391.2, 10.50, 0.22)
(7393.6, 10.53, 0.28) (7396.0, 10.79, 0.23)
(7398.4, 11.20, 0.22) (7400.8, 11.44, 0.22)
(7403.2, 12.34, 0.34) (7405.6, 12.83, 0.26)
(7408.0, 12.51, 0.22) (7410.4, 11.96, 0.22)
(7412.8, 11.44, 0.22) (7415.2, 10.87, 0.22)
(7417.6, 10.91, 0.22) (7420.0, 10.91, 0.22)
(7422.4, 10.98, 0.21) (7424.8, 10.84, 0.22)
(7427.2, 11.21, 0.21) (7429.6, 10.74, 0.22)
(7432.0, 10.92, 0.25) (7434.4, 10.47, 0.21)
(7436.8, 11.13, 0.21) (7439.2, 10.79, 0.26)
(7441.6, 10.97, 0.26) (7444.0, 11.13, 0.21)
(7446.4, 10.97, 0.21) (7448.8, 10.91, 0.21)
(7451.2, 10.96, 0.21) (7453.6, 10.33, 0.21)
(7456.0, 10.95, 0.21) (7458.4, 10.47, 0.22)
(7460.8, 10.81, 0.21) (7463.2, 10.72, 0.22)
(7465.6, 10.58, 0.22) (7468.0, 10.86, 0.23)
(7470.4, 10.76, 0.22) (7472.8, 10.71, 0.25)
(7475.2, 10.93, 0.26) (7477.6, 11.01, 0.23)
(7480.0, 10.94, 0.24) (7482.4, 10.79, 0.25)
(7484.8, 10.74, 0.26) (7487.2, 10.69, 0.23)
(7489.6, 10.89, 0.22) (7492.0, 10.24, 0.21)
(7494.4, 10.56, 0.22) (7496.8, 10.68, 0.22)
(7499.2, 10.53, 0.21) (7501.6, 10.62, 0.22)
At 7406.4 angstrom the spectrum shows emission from [N II] 6583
